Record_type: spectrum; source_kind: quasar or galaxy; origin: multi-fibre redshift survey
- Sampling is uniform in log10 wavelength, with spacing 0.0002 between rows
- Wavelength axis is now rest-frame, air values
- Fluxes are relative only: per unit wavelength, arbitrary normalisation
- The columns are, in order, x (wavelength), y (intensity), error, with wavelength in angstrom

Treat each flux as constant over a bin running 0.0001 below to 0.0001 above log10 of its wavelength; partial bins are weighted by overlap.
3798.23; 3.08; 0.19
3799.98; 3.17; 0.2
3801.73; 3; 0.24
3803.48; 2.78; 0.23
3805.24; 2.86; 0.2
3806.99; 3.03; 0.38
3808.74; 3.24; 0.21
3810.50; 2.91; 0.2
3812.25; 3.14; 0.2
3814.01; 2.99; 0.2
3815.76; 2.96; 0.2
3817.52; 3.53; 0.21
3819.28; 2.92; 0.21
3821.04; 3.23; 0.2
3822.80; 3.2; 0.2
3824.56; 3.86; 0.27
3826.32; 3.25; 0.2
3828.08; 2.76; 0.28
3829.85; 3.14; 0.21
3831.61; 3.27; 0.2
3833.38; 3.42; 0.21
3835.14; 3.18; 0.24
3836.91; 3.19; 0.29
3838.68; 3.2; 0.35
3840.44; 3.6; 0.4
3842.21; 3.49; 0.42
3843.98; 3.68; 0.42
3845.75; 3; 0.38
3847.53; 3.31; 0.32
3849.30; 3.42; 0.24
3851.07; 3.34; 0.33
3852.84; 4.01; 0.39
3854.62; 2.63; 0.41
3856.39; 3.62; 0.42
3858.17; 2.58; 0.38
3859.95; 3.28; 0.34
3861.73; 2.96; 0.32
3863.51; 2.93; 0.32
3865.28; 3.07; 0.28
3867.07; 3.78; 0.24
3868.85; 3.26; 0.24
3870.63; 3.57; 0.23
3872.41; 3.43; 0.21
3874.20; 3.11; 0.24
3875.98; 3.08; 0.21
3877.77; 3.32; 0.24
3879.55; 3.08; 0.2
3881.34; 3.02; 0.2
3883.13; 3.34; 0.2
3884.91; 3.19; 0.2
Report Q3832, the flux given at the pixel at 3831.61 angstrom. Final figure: 3.27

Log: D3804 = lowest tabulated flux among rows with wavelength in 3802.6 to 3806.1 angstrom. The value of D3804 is 2.78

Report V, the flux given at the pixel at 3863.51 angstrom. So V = 2.93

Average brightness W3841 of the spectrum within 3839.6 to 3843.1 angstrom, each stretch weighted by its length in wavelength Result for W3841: 3.54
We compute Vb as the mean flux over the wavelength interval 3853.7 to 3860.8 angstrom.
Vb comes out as 3.03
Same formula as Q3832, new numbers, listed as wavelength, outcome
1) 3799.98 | 3.17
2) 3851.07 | 3.34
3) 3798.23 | 3.08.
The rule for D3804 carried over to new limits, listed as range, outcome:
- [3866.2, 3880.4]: 3.08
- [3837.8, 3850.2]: 3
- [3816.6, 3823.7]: 2.92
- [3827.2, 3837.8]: 2.76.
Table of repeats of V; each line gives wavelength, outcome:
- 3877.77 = 3.32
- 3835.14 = 3.18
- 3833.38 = 3.42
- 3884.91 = 3.19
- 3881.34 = 3.02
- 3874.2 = 3.11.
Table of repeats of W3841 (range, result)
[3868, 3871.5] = 3.42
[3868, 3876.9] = 3.29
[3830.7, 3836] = 3.29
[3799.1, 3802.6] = 3.09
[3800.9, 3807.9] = 2.92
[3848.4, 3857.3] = 3.4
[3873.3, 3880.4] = 3.15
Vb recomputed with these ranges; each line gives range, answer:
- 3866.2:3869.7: 3.52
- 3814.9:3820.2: 3.14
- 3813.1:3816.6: 2.98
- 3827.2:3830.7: 2.94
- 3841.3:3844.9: 3.58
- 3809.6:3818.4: 3.11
